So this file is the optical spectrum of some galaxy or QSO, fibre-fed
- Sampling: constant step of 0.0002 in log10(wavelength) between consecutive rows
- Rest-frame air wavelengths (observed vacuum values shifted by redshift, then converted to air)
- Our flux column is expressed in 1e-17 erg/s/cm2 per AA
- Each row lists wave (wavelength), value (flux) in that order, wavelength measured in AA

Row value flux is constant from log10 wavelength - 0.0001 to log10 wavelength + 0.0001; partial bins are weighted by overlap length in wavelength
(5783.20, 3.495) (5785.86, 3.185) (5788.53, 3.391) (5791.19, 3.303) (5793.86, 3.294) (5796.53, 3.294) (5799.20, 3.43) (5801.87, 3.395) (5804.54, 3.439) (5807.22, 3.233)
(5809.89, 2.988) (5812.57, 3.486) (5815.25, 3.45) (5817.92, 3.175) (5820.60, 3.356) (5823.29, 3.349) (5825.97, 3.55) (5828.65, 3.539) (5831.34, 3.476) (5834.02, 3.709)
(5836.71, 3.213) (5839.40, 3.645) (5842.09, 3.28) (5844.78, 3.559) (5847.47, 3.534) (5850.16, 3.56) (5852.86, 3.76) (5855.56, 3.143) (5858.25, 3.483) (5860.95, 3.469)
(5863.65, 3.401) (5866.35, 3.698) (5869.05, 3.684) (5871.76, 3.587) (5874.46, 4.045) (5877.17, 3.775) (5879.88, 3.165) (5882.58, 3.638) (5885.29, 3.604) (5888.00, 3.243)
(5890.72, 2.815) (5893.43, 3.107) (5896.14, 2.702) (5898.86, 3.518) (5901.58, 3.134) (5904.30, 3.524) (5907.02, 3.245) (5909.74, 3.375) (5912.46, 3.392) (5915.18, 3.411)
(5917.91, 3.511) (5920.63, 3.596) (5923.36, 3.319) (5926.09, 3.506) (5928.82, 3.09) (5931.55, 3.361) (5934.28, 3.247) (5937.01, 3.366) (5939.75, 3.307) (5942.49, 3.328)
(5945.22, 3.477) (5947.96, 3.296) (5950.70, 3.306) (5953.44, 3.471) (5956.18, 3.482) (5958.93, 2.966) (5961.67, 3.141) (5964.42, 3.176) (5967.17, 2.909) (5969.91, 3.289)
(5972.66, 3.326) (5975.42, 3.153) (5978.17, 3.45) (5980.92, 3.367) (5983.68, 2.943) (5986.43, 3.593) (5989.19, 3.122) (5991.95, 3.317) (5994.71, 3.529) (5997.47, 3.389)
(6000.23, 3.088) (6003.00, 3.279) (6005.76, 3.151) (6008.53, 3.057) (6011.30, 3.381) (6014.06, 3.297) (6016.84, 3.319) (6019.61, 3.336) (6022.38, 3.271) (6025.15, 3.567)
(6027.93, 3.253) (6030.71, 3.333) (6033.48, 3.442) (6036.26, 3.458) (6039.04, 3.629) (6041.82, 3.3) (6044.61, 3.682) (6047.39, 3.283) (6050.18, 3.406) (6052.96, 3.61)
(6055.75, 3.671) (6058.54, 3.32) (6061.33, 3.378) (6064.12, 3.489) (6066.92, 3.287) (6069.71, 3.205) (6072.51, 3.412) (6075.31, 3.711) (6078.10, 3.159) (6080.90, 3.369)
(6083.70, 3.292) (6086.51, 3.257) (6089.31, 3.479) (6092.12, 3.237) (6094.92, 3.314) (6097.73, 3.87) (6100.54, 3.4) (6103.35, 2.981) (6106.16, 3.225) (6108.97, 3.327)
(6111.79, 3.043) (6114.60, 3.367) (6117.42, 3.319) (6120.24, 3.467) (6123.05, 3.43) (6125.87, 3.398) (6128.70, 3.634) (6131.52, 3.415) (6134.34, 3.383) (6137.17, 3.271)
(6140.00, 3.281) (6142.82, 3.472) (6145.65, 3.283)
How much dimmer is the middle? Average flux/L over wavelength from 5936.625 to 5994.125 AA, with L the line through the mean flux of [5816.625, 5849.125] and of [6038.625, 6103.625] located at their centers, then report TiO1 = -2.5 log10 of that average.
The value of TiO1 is 0.05 mag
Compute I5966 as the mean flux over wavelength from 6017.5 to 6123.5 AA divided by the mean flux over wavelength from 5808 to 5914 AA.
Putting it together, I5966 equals 0.99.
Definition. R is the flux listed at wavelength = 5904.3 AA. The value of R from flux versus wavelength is 3.524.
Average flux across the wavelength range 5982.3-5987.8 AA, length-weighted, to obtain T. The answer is 3.27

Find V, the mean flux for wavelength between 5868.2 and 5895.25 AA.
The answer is 3.45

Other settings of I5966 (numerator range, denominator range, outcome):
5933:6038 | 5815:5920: 0.96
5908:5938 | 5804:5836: 1.00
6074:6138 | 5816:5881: 0.96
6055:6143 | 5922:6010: 1.03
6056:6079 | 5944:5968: 1.04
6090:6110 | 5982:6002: 1.02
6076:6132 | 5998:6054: 1.00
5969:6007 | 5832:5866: 0.94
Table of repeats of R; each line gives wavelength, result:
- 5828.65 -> 3.539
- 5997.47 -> 3.389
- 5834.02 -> 3.709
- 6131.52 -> 3.415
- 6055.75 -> 3.671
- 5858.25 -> 3.483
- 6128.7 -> 3.634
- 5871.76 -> 3.587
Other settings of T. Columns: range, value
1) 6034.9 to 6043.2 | 3.46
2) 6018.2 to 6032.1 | 3.35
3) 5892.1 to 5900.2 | 3.11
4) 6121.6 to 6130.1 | 3.49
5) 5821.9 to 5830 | 3.48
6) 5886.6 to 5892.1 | 3.03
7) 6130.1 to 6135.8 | 3.4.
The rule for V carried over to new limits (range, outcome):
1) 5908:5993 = 3.31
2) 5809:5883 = 3.49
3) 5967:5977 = 3.21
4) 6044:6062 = 3.47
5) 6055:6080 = 3.4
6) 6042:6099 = 3.42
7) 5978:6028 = 3.3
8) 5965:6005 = 3.26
